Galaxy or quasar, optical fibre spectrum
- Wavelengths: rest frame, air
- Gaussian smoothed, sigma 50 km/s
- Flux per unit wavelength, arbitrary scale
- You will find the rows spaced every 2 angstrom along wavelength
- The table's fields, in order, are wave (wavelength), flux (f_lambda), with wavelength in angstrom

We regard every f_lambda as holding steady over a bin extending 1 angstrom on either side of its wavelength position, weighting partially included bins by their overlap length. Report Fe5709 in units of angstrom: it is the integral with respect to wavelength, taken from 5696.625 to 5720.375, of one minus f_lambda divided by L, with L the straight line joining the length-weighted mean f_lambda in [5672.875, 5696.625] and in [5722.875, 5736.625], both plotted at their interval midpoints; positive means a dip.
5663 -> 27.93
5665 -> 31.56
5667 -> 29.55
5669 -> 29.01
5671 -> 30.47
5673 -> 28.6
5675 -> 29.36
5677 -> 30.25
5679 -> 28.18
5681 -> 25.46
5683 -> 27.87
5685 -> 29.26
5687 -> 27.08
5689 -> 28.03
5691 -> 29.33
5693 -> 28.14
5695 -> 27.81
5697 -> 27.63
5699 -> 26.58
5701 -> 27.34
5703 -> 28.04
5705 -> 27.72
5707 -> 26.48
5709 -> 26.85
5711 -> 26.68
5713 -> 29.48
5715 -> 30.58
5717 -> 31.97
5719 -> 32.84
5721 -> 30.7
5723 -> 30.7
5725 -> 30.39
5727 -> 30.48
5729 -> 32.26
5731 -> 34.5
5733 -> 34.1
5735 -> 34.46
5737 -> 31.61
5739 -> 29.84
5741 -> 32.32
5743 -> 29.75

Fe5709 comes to 1.5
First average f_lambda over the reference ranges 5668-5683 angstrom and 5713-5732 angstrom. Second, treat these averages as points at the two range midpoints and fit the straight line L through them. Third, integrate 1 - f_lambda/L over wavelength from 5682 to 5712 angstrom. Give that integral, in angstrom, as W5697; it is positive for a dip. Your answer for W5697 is 2.3 angstrom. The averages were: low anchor 28.7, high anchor 31.5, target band 27.7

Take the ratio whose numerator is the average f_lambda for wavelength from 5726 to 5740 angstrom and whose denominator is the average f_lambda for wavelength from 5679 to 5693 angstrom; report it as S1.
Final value 1.16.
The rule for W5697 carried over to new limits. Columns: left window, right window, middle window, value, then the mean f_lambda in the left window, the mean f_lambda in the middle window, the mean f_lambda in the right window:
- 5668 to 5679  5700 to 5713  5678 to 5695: 0.41 angstrom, 29.4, 27.9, 27.4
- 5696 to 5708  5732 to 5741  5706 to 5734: -0.50 angstrom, 27.3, 30.6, 32.5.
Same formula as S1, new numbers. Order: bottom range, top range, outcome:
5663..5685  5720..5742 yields 1.10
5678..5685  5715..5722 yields 1.15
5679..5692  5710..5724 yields 1.09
